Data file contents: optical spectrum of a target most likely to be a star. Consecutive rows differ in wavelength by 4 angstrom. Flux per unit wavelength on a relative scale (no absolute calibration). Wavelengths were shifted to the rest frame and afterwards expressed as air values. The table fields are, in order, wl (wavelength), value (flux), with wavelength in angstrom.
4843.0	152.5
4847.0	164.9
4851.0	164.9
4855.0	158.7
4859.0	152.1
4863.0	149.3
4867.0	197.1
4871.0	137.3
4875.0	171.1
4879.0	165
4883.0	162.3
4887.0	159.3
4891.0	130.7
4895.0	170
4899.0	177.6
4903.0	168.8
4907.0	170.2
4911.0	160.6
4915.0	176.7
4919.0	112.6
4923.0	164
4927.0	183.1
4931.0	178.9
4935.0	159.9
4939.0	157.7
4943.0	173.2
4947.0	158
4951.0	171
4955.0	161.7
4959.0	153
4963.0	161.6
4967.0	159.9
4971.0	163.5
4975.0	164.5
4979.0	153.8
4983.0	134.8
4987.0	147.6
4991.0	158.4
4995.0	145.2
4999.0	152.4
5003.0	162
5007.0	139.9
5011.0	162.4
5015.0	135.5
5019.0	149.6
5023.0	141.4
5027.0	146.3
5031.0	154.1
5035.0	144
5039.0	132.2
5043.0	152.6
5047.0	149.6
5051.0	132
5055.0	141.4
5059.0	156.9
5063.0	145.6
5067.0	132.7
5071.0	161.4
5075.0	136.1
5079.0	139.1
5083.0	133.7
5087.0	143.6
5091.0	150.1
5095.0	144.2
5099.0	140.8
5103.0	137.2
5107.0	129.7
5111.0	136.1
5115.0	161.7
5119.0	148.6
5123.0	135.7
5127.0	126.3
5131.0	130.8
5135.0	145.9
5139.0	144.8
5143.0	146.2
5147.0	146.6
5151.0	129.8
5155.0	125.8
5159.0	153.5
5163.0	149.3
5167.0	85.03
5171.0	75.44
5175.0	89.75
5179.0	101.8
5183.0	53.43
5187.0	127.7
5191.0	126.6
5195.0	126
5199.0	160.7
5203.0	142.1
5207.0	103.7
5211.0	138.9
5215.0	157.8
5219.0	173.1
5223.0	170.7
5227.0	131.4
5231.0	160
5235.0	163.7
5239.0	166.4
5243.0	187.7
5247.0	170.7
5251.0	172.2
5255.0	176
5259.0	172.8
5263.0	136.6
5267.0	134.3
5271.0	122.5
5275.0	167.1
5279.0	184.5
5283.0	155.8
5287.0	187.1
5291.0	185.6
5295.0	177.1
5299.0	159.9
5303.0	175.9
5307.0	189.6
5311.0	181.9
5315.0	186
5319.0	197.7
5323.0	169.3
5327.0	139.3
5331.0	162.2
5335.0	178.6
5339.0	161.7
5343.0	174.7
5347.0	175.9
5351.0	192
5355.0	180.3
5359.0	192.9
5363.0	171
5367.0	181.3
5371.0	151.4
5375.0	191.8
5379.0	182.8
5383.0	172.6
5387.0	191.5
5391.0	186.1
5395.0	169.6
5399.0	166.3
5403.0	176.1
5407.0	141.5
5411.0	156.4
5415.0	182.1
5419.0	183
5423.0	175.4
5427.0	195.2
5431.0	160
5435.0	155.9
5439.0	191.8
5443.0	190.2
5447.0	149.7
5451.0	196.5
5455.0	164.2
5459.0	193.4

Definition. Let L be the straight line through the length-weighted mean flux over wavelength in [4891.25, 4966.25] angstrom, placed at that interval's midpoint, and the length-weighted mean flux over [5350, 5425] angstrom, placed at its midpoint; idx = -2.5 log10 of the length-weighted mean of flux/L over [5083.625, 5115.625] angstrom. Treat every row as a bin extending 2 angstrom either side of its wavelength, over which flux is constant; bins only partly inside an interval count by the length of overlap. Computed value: 0.19 mag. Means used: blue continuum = 164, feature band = 142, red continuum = 176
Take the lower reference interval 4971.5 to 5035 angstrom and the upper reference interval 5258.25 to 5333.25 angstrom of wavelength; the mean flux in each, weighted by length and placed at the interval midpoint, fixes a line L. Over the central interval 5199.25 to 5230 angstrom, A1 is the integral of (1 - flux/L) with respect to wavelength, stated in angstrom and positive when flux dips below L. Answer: 3.0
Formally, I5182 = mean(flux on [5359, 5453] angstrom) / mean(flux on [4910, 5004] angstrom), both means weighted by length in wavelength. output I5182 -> 1.10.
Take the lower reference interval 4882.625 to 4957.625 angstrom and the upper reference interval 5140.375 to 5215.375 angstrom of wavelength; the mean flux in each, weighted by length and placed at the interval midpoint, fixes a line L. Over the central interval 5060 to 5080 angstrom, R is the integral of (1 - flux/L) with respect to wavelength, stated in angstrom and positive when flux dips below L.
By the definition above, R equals -0.6 angstrom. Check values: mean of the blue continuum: 163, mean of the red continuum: 123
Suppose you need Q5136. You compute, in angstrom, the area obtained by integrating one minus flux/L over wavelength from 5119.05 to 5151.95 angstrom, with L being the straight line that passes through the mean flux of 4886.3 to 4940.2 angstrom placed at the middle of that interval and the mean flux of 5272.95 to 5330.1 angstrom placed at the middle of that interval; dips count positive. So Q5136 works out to 5.9 angstrom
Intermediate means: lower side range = 162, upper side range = 175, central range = 139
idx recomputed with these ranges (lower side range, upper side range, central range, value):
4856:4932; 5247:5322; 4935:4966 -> 0.01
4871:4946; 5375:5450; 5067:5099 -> 0.17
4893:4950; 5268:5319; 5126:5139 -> 0.24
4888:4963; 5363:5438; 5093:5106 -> 0.19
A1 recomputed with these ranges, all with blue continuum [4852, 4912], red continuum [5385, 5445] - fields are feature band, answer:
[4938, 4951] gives -0.08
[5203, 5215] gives 2.76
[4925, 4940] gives -0.68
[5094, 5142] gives 7.87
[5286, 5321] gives -2.05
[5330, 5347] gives 0.24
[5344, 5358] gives -0.78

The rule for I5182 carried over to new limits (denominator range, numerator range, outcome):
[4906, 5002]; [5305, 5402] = 1.11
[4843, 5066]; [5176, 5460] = 1.06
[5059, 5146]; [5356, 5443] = 1.24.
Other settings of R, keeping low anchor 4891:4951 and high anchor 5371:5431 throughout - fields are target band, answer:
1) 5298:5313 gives -0.4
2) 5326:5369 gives -0.1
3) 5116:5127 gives 1.8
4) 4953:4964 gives 0.4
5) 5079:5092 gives 2.1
